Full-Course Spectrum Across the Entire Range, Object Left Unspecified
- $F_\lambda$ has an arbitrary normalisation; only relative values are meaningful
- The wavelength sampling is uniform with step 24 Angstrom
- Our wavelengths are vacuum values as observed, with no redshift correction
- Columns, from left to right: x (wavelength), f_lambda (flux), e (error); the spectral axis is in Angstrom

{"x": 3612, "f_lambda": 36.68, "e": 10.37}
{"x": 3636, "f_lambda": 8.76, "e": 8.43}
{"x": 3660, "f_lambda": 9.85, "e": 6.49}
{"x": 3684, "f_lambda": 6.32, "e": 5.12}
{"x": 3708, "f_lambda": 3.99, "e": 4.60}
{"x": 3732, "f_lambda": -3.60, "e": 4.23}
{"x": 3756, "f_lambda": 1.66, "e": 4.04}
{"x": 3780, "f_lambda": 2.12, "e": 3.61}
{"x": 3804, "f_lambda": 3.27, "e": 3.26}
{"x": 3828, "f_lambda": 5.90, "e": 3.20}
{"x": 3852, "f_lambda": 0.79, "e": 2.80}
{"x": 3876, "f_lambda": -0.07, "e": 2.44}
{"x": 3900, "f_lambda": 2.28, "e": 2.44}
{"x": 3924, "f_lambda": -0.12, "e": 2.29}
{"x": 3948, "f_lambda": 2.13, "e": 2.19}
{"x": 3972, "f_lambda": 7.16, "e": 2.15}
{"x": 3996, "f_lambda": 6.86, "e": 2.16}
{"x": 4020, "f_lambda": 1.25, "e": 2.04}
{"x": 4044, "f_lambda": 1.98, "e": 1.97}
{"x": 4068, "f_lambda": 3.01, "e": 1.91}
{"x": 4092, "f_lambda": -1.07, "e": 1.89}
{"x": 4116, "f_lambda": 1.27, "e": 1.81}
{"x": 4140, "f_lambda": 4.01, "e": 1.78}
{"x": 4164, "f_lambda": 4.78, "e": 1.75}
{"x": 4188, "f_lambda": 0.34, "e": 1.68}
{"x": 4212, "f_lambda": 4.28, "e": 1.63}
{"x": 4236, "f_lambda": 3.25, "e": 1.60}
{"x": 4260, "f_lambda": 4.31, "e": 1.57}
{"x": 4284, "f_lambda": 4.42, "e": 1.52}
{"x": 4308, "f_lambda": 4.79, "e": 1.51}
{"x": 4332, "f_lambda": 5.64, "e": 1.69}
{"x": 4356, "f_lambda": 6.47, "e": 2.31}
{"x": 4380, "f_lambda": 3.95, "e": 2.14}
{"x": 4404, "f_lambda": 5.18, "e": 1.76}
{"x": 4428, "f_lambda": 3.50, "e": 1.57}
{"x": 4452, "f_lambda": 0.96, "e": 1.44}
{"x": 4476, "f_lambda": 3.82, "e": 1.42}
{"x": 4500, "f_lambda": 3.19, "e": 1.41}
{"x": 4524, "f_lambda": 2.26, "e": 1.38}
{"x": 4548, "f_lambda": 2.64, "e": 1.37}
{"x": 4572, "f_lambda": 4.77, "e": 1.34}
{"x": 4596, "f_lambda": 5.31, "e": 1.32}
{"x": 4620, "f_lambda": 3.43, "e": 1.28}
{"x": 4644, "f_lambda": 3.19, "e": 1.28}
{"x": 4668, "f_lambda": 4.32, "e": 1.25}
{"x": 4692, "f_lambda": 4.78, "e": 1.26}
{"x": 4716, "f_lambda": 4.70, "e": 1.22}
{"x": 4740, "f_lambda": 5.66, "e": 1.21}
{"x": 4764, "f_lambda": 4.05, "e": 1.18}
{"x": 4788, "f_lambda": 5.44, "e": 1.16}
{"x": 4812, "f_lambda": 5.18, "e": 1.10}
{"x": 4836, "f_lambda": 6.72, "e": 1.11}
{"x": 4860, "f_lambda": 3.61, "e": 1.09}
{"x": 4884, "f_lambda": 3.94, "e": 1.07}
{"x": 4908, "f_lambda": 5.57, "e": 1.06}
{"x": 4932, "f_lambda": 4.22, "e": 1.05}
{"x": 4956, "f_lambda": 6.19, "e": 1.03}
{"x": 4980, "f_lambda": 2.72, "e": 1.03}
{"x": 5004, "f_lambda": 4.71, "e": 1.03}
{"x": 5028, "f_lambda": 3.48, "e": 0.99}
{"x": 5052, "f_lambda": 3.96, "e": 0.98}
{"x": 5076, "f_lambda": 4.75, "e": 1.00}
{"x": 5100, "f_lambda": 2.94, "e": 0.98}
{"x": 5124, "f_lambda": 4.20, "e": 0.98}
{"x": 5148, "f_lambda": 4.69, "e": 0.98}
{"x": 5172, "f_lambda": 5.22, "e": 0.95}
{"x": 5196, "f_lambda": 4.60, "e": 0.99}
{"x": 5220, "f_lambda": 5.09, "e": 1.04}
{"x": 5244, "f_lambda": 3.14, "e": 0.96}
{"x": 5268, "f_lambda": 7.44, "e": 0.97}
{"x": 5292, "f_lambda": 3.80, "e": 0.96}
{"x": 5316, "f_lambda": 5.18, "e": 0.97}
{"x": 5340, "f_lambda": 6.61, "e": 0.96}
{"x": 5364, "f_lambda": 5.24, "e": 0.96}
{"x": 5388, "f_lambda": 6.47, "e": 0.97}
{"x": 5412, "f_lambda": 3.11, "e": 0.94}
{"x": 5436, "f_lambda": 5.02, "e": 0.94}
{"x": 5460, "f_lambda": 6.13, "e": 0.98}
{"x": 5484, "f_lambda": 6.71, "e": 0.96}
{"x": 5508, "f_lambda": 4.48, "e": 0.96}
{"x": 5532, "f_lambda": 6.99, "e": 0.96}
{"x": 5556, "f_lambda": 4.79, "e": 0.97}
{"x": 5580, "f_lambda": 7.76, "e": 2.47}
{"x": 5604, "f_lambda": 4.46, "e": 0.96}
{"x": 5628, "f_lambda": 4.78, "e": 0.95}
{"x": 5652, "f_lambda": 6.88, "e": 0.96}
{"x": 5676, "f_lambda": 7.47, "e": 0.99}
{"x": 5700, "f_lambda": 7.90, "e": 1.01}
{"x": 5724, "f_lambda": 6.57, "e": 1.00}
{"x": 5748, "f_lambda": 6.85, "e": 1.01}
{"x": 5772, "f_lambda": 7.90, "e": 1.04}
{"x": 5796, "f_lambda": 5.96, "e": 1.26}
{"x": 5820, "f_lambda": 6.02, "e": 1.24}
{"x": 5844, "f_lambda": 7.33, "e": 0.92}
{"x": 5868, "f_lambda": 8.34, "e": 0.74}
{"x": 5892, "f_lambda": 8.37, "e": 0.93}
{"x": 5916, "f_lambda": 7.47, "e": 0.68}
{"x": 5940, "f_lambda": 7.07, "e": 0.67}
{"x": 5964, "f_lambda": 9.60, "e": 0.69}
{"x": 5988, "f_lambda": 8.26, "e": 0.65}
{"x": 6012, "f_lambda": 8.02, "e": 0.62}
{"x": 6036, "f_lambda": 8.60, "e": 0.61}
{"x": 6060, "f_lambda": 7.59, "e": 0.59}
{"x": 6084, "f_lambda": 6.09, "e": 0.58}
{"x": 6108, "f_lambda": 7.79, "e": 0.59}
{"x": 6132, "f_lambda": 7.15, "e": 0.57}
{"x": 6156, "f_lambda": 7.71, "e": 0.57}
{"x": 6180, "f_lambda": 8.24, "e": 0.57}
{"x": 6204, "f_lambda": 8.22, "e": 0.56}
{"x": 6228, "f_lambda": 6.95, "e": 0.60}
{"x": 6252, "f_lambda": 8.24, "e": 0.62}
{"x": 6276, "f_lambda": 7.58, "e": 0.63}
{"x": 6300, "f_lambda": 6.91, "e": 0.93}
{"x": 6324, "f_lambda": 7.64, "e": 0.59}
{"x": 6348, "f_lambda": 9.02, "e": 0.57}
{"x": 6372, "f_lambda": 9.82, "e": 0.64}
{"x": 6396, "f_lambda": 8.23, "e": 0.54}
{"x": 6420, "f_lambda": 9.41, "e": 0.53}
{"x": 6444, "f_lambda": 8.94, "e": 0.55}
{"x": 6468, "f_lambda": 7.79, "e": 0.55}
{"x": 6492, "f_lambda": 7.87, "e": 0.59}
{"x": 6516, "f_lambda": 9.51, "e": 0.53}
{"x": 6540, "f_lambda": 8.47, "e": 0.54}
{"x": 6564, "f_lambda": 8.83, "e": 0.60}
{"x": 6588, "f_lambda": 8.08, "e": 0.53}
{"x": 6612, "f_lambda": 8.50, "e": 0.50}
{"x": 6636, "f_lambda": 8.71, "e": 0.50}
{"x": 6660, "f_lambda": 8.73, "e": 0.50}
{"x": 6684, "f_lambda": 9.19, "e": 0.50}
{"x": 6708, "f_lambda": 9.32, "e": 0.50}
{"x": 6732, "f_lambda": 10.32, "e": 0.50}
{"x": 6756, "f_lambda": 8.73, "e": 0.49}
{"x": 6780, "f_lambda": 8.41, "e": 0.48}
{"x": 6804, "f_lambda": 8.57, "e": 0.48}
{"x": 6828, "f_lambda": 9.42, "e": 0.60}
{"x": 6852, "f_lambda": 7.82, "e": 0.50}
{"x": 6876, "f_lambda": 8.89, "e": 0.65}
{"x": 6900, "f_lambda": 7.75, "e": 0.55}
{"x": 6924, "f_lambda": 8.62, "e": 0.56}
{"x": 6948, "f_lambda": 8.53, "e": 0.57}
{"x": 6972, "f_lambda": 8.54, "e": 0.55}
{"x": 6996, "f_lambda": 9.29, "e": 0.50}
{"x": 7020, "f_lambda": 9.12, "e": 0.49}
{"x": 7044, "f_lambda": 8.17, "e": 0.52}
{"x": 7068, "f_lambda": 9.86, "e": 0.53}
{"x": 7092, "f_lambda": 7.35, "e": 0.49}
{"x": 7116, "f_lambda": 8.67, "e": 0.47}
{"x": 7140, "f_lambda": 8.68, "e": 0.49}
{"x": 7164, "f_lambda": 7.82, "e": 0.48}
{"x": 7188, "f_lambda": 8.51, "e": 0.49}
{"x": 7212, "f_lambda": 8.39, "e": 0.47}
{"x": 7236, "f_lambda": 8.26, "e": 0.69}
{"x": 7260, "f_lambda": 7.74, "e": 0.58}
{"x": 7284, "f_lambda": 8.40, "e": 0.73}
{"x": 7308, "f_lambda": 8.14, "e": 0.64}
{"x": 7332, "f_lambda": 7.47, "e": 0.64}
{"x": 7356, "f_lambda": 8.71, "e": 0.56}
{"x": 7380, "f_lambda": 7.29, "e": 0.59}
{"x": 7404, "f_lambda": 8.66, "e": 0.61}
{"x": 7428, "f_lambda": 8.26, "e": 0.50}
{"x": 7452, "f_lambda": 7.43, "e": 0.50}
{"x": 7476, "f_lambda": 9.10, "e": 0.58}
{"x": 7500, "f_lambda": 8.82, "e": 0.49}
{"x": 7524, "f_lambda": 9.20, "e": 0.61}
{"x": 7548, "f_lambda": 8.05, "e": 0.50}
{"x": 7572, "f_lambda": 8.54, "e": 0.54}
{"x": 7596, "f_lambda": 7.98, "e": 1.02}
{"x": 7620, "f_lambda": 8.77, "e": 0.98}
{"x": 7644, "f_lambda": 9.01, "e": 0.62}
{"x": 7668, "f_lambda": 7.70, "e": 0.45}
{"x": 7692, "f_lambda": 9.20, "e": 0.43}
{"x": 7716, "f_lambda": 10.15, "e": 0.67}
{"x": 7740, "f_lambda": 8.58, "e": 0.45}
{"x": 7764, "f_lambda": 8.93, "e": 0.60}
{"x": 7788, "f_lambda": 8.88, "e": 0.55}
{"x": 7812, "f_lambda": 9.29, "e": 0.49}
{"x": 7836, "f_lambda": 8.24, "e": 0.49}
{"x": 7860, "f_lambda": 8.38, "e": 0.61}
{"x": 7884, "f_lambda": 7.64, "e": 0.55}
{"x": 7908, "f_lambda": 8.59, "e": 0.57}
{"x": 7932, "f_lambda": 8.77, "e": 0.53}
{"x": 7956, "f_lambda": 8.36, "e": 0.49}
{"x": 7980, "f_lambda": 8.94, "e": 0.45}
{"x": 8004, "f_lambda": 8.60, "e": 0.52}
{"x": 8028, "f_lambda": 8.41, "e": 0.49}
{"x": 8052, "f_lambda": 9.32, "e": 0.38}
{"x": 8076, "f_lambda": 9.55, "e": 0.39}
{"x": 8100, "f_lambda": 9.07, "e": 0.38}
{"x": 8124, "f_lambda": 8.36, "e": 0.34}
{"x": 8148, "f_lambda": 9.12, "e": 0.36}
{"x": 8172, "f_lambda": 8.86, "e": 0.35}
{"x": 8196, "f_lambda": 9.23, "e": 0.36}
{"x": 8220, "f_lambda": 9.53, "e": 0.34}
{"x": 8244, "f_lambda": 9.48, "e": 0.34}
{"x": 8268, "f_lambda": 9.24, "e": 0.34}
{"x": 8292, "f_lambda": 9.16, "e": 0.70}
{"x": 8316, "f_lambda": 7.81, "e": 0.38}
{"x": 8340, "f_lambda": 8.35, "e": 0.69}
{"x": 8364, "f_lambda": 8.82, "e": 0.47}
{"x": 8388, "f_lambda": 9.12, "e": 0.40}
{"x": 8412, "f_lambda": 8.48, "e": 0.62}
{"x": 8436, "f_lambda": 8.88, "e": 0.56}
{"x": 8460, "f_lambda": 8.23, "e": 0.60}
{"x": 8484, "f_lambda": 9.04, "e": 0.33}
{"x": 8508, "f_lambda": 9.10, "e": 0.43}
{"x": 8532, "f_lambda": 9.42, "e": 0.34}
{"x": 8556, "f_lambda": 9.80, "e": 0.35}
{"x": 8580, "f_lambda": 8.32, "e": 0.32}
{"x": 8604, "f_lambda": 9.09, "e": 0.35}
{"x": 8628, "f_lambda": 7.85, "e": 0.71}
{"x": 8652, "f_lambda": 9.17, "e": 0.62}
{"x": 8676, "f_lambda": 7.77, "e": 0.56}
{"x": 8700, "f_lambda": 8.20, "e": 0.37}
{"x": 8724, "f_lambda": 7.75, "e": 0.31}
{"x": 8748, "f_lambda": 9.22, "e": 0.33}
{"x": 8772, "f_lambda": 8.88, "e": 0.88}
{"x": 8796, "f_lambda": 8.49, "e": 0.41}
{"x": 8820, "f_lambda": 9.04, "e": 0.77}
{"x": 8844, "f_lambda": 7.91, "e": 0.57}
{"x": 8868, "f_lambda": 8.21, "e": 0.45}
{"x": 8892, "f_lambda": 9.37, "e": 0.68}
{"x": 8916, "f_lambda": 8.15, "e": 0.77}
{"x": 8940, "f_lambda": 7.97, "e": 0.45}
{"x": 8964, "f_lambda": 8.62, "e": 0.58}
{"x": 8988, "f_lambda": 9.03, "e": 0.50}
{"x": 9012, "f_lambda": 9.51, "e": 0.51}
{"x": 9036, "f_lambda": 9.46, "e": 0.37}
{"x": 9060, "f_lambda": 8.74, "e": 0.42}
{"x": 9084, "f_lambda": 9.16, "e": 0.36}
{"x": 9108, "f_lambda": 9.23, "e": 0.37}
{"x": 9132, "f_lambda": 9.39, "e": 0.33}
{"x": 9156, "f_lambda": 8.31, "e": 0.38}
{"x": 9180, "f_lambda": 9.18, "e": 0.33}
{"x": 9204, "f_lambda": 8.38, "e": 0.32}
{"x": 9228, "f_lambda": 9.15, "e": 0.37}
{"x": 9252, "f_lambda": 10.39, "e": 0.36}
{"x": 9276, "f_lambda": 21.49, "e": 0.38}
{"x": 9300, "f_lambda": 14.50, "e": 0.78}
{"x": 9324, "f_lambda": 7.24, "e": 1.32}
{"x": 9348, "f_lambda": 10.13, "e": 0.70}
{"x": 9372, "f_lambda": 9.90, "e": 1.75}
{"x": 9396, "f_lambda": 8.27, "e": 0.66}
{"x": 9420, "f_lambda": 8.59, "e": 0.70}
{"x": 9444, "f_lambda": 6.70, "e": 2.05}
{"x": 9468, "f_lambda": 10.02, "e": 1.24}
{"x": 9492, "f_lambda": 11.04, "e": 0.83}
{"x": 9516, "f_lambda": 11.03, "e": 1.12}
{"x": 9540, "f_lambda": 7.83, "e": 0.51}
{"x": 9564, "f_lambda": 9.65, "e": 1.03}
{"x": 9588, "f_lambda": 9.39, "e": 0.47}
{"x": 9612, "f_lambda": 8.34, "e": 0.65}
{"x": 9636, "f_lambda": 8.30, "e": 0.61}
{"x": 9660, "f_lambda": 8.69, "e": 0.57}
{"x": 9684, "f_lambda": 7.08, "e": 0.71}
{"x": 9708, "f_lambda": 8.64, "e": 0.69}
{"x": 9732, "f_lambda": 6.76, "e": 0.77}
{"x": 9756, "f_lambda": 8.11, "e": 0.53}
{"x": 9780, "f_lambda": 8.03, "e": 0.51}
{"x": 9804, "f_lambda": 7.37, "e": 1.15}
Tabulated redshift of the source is 0.412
